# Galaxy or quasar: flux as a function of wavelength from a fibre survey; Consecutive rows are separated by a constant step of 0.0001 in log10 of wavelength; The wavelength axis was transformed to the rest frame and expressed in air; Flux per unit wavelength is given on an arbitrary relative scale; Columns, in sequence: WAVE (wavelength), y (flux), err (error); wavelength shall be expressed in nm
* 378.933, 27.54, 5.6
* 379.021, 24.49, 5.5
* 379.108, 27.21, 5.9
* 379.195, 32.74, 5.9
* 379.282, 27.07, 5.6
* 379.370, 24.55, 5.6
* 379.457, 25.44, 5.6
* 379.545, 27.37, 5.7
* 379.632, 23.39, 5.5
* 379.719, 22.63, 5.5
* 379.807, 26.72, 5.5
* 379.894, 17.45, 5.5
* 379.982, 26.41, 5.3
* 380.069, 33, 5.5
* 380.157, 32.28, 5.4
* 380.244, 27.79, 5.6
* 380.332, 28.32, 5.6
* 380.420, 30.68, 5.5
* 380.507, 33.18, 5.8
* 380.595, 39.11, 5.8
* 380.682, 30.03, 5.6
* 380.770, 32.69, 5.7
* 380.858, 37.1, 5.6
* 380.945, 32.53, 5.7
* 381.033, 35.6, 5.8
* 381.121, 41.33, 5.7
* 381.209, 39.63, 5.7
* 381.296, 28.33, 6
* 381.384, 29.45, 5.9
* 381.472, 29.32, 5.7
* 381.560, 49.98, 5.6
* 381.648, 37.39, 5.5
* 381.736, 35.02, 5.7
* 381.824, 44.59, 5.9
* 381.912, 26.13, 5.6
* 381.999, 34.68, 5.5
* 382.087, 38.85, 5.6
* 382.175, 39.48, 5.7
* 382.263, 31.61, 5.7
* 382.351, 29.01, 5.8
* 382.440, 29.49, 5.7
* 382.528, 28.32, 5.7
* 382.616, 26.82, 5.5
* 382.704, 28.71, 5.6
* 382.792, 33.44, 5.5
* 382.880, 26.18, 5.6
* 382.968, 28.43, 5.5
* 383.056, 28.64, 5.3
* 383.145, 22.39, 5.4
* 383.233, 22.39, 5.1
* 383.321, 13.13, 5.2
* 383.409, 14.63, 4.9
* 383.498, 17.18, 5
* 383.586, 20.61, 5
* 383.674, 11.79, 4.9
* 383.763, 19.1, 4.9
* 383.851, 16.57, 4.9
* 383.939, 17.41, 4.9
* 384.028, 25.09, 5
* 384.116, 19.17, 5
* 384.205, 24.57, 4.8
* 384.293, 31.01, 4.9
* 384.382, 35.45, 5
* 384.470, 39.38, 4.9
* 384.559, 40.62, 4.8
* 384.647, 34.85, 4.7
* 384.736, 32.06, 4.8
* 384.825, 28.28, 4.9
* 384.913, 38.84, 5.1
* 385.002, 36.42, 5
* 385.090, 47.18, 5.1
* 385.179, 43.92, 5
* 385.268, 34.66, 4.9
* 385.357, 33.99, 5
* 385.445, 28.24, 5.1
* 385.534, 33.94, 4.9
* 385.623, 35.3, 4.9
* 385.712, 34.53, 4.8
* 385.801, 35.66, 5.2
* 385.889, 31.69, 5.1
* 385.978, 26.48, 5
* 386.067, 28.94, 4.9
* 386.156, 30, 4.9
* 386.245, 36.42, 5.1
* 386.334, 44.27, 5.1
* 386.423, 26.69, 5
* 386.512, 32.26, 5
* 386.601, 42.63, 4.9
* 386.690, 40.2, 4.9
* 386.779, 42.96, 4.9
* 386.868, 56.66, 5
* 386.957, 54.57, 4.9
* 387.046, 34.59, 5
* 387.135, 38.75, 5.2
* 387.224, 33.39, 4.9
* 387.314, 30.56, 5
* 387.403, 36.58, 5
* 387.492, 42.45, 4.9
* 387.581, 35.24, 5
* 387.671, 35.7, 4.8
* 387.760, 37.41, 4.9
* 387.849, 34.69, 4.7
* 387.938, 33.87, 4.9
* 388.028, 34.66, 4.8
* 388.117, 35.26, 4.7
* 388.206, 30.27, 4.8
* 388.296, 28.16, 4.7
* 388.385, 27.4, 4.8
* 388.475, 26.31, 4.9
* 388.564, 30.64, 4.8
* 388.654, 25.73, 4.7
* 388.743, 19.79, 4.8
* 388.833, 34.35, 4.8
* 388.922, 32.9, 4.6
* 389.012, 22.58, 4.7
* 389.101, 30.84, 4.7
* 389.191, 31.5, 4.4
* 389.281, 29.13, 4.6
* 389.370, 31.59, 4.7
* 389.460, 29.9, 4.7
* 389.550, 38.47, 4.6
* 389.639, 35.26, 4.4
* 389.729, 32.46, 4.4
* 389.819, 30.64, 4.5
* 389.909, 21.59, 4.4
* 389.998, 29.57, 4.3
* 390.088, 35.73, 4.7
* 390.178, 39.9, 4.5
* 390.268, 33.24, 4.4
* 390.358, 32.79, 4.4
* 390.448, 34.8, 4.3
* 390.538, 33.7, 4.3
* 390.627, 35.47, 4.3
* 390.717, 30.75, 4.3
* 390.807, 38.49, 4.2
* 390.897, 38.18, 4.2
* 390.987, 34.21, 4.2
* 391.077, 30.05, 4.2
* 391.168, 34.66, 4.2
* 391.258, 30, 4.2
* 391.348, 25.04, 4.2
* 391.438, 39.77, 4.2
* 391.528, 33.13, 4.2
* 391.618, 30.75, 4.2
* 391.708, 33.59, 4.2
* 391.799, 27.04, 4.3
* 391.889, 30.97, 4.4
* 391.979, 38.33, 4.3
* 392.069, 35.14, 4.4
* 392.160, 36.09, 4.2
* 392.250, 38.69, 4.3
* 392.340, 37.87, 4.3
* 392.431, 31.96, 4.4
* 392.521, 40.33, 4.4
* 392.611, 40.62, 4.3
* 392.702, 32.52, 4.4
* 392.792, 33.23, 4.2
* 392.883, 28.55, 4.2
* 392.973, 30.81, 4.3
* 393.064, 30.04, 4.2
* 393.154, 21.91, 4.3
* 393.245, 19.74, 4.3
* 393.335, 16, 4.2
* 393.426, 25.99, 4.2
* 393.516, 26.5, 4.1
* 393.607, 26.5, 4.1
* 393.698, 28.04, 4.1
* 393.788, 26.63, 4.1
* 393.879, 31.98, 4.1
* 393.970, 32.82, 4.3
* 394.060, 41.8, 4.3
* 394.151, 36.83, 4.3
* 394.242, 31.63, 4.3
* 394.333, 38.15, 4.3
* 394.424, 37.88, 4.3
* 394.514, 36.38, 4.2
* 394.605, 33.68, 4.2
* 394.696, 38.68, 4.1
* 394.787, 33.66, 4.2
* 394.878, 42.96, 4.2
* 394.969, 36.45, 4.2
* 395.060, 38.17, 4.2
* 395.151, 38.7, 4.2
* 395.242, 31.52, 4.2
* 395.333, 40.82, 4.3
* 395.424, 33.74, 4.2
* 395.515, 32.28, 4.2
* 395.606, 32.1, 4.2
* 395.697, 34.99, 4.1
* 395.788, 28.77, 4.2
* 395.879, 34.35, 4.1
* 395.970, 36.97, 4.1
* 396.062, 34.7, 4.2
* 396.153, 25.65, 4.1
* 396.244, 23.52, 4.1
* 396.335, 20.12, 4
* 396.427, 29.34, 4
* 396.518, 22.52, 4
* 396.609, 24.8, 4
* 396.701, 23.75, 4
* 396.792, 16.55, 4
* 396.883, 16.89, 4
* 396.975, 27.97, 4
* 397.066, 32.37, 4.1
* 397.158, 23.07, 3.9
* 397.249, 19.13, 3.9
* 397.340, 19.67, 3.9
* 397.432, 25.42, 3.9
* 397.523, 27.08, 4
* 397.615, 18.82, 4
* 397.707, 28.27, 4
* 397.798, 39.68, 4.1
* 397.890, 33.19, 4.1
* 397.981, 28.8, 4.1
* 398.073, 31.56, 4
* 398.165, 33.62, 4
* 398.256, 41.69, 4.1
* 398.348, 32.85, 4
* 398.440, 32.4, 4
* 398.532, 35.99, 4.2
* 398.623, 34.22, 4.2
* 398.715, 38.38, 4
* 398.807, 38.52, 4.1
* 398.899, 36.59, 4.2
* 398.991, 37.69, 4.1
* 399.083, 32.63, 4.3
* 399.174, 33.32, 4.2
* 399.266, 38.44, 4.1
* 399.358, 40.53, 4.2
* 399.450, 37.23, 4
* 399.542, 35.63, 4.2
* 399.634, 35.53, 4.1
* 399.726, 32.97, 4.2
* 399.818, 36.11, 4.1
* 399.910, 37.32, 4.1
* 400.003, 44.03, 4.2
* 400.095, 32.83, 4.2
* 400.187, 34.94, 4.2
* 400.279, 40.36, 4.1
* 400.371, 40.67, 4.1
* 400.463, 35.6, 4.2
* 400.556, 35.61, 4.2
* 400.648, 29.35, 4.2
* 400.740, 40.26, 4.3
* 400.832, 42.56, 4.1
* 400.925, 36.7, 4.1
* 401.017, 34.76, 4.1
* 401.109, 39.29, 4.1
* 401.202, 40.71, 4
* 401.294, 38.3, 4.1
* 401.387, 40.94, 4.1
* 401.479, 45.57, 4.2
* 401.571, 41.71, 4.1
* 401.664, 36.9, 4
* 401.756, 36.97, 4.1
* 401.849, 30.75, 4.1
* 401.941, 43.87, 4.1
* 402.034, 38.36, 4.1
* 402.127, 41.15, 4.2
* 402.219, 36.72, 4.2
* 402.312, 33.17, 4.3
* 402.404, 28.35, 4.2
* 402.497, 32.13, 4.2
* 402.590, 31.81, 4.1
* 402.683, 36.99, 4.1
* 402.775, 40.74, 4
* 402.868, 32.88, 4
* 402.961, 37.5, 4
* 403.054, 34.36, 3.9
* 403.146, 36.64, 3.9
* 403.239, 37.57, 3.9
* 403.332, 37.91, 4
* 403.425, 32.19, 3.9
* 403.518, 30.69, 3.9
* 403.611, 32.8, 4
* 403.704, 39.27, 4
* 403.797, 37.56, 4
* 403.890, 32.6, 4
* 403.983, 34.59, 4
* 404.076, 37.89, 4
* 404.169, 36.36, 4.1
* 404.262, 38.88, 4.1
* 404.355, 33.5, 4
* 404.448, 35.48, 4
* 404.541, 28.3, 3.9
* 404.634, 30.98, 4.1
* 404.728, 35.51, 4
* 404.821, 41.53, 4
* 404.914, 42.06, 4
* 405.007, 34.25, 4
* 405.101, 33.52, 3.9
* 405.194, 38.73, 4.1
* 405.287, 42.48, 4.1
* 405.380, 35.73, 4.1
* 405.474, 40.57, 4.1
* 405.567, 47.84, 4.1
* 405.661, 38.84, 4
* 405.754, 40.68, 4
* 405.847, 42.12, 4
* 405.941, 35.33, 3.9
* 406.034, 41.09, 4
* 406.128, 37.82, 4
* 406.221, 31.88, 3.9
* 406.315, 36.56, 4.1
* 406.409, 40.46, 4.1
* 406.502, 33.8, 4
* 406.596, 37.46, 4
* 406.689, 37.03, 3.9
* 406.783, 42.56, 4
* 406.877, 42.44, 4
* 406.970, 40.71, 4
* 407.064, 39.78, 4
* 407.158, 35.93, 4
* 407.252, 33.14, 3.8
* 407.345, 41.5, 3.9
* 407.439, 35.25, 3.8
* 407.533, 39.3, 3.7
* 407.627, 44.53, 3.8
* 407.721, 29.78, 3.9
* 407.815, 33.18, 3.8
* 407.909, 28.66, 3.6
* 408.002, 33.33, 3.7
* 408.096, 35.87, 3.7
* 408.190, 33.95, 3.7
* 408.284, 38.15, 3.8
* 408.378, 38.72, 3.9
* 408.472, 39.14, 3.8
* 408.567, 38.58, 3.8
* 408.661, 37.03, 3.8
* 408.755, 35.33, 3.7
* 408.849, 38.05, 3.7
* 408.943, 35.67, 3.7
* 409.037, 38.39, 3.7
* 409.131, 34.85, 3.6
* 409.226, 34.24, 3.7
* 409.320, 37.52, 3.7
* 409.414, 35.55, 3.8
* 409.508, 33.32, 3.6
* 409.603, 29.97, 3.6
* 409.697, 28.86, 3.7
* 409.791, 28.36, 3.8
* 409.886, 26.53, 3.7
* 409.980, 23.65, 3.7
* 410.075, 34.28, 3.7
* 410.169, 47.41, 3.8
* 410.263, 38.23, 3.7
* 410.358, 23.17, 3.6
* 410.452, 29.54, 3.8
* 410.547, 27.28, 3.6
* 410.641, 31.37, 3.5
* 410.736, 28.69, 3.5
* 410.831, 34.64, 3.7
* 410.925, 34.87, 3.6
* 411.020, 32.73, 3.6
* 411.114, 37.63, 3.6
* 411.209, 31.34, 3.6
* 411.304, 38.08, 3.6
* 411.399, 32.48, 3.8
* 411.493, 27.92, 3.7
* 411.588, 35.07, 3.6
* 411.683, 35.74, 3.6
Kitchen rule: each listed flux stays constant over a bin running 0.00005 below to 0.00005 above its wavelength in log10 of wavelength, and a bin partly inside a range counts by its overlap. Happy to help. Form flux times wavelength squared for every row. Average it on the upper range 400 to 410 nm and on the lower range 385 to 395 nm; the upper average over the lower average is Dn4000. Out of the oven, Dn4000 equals 1.17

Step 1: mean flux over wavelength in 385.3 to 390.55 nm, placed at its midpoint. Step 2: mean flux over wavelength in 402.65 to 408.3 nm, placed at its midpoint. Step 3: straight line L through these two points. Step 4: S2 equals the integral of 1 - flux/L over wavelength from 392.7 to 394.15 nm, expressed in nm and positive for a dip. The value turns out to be 0.261 nm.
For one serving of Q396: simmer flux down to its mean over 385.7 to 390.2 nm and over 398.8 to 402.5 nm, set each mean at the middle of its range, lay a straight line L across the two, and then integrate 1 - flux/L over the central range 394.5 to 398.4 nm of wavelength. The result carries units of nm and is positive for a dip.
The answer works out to 0.62 nm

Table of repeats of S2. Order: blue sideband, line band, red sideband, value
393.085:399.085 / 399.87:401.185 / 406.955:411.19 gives -0.223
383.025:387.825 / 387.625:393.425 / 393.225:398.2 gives -0.145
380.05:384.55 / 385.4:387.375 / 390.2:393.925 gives -0.372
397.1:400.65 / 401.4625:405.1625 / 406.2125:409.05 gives -0.062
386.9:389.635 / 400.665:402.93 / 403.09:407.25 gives -0.067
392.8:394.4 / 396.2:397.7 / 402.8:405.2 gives 0.381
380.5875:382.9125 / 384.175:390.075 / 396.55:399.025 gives -0.296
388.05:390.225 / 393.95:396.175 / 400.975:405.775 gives -0.158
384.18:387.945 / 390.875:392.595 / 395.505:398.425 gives -0.109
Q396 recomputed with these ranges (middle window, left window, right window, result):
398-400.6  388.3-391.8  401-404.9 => -0.09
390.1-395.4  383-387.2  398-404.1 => 0.09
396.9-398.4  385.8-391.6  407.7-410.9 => 0.22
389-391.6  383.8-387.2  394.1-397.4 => 0.01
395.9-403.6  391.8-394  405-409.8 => 0.03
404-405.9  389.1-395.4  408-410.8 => -0.23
